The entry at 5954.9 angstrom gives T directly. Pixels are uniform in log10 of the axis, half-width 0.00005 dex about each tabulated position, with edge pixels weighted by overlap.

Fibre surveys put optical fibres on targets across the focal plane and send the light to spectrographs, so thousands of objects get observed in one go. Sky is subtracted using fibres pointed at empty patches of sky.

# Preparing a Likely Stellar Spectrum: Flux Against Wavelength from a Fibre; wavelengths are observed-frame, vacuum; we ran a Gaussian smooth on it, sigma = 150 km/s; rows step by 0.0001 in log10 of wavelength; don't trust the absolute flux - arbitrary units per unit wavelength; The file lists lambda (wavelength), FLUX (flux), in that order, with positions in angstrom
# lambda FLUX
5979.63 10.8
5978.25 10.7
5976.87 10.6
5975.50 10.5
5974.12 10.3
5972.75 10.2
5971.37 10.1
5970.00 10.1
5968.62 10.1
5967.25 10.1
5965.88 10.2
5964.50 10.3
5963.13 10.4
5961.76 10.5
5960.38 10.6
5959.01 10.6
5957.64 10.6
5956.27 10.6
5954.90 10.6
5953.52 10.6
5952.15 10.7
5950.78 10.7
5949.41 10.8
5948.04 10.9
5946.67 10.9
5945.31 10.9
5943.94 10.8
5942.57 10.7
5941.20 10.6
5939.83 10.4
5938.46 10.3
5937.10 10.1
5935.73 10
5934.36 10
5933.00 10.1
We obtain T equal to 10.6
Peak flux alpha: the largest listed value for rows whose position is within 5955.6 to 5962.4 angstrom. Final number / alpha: 10.6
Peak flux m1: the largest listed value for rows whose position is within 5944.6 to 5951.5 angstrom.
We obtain 10.9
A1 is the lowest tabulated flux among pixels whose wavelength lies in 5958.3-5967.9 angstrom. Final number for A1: 10.1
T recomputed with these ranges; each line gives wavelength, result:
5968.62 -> 10.1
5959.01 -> 10.6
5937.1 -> 10.1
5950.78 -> 10.7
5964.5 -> 10.3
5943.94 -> 10.8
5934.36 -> 10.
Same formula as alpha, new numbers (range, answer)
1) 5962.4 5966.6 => 10.4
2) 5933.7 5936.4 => 10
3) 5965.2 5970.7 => 10.2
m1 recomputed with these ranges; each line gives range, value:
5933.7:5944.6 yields 10.8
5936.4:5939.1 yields 10.3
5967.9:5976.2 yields 10.5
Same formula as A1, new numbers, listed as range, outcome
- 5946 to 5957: 10.6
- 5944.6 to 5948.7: 10.9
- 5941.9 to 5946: 10.7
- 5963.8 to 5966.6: 10.2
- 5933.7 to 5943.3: 10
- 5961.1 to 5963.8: 10.4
